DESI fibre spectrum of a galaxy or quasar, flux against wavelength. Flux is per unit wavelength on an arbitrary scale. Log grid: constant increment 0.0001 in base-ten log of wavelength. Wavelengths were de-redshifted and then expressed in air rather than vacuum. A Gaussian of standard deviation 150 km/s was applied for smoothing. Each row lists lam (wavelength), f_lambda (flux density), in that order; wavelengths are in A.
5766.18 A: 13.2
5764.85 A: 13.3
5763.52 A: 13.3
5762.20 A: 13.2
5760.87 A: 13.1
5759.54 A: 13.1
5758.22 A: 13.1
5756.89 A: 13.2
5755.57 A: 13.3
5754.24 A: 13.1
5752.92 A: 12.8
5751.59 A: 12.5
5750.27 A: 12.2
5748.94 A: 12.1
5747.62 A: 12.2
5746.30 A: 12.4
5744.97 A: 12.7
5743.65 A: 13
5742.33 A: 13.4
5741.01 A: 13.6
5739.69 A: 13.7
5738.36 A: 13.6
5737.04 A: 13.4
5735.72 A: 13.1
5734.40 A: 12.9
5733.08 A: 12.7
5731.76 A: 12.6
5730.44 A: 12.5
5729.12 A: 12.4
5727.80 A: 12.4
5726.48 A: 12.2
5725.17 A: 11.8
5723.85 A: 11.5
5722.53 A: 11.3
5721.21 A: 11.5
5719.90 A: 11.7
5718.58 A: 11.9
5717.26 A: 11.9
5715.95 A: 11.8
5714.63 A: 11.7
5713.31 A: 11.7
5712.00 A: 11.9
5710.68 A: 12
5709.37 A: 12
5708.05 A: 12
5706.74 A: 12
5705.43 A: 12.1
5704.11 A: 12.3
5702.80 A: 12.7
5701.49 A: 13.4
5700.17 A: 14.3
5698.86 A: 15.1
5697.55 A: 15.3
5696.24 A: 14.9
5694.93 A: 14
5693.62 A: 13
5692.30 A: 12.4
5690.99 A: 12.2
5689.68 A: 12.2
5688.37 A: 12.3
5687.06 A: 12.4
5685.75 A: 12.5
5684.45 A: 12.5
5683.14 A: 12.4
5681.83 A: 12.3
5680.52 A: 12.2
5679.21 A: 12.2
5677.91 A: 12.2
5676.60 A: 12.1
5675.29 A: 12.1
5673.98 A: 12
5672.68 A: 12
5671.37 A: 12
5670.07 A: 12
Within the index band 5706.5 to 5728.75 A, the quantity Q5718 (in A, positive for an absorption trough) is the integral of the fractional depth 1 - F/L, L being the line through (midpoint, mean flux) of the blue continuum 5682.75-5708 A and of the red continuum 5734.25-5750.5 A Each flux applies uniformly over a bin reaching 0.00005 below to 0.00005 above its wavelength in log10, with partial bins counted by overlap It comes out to 1.98 A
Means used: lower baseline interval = 13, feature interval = 11.8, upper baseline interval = 13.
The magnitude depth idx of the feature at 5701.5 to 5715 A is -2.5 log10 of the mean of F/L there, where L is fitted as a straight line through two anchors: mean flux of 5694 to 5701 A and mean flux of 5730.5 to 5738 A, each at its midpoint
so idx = 0.17 mag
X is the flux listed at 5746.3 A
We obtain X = 12.4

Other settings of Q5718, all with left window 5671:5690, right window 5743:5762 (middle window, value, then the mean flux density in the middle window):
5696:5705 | -1.11 A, 13.9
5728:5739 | -0.21 A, 12.9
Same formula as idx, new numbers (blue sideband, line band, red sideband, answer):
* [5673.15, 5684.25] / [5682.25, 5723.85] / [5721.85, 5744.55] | -0.011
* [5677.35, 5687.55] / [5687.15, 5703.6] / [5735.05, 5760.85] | -0.081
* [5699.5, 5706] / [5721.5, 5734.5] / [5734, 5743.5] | 0.092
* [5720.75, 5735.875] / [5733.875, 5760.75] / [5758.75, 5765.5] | -0.017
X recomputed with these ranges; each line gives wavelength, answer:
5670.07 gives 12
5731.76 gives 12.6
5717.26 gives 11.9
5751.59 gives 12.5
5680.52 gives 12.2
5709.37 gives 12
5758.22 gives 13.1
